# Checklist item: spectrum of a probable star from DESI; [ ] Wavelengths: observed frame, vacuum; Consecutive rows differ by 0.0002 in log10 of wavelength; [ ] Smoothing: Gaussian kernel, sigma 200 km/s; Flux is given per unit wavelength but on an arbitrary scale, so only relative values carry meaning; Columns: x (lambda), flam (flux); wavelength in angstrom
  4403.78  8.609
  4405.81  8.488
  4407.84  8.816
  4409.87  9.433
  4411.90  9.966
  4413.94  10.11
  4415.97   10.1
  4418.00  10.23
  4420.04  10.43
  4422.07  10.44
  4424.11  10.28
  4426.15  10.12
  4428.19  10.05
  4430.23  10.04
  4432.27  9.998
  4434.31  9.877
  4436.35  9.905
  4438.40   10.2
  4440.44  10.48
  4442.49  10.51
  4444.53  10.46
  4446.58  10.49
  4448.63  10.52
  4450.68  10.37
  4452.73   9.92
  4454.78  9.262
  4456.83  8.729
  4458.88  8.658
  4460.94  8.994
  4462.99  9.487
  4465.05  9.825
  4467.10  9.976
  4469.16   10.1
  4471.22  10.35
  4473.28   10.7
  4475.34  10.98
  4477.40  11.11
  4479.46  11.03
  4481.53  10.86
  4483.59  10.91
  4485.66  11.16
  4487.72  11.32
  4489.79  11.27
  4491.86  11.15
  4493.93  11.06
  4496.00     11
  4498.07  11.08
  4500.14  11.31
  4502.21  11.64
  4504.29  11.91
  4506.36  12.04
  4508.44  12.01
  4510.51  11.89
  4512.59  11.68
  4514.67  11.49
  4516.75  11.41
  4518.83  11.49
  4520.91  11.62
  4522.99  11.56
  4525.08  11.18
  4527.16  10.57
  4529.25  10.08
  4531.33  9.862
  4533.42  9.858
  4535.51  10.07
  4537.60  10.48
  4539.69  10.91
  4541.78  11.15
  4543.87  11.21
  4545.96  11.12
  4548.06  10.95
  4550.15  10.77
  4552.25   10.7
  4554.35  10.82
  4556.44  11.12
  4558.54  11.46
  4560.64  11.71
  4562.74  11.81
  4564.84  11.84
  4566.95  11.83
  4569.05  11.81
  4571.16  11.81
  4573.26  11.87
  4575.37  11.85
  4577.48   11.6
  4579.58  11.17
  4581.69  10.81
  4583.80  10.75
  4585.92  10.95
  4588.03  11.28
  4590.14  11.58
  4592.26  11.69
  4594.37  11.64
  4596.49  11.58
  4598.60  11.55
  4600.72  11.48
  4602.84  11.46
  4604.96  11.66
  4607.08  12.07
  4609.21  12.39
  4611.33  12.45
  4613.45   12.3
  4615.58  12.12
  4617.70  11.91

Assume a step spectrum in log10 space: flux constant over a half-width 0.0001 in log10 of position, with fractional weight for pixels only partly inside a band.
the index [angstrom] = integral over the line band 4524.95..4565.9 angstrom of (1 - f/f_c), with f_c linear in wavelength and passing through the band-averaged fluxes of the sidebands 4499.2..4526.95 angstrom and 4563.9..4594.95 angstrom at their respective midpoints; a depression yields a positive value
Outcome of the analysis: 2.4 angstrom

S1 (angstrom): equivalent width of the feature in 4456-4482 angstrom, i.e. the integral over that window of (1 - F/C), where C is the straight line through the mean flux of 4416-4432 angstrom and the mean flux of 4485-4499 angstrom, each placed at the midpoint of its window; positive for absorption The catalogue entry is 1.9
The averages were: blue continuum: 10.2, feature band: 10.1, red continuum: 11.1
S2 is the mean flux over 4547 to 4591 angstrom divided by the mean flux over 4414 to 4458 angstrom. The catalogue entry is 1.1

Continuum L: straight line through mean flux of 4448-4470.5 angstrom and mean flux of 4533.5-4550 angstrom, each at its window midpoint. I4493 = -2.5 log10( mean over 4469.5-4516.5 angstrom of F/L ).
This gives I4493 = -0.12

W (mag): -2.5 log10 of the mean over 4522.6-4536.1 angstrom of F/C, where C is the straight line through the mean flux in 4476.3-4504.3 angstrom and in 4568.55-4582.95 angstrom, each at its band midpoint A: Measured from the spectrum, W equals 0.09 mag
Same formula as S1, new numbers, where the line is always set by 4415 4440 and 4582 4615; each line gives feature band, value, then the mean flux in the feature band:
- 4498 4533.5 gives -1.3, 11.3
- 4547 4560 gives 0.3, 11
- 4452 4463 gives 1.4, 9.13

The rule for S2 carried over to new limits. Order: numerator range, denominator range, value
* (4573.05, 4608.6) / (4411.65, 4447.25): 1.12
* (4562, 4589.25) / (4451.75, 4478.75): 1.16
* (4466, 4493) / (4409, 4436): 1.08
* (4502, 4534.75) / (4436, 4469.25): 1.14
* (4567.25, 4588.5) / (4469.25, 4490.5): 1.04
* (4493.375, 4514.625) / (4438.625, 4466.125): 1.18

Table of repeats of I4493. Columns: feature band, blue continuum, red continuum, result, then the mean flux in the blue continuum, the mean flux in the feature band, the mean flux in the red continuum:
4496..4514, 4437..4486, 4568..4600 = -0.10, 10.2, 11.7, 11.5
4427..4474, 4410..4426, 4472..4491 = 0.07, 10.2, 9.95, 11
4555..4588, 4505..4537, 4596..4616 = 0.01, 11.1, 11.5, 11.9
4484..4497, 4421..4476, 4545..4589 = -0.07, 10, 11.1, 11.3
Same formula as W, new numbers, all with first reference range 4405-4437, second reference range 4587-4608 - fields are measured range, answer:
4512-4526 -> -0.06 mag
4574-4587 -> 0.02 mag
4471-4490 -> -0.05 mag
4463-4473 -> 0.03 mag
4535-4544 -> 0.03 mag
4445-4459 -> 0.04 mag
